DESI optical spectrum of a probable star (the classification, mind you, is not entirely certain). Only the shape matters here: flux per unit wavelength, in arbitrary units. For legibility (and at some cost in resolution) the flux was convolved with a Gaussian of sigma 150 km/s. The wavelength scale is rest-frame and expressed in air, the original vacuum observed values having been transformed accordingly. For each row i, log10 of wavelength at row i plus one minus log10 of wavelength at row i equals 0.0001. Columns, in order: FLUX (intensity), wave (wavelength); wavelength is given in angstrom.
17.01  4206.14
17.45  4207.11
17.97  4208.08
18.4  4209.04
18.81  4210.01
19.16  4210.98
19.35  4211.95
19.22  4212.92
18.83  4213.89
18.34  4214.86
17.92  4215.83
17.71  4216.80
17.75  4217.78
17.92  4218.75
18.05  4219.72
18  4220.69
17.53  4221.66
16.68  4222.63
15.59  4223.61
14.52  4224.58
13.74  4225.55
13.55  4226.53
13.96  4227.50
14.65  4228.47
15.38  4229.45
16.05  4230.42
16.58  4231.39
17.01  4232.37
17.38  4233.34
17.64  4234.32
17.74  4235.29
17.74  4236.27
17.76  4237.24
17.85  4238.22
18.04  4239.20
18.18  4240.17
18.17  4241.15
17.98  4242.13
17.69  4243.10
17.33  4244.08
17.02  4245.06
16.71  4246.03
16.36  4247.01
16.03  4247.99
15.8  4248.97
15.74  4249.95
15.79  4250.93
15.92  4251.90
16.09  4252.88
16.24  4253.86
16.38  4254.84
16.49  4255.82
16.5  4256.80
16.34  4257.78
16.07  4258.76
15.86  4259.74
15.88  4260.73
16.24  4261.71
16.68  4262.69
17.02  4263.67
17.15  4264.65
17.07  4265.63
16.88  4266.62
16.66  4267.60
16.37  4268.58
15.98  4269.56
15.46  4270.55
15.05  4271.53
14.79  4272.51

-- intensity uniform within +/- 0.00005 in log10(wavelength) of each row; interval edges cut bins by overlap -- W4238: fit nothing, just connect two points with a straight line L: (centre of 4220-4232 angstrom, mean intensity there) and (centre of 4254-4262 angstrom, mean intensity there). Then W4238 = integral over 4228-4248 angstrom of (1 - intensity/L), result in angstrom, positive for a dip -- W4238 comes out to -1.7 angstrom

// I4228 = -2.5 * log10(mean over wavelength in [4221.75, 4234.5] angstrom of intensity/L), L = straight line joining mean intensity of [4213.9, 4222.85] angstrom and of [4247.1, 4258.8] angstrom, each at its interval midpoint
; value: 0.116 mag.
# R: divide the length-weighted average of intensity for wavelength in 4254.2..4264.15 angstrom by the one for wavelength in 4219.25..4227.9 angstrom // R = 1.04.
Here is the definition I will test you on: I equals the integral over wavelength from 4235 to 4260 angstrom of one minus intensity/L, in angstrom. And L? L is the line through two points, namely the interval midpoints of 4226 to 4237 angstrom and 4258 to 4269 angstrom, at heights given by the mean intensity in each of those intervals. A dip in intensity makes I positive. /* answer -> -0.7 angstrom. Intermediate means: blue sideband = 16.2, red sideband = 16.5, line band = 16.8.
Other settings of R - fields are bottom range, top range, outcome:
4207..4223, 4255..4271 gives 0.90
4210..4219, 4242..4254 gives 0.89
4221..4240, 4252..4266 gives 1.00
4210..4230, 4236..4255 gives 1.00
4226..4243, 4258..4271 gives 0.98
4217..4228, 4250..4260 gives 1.00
